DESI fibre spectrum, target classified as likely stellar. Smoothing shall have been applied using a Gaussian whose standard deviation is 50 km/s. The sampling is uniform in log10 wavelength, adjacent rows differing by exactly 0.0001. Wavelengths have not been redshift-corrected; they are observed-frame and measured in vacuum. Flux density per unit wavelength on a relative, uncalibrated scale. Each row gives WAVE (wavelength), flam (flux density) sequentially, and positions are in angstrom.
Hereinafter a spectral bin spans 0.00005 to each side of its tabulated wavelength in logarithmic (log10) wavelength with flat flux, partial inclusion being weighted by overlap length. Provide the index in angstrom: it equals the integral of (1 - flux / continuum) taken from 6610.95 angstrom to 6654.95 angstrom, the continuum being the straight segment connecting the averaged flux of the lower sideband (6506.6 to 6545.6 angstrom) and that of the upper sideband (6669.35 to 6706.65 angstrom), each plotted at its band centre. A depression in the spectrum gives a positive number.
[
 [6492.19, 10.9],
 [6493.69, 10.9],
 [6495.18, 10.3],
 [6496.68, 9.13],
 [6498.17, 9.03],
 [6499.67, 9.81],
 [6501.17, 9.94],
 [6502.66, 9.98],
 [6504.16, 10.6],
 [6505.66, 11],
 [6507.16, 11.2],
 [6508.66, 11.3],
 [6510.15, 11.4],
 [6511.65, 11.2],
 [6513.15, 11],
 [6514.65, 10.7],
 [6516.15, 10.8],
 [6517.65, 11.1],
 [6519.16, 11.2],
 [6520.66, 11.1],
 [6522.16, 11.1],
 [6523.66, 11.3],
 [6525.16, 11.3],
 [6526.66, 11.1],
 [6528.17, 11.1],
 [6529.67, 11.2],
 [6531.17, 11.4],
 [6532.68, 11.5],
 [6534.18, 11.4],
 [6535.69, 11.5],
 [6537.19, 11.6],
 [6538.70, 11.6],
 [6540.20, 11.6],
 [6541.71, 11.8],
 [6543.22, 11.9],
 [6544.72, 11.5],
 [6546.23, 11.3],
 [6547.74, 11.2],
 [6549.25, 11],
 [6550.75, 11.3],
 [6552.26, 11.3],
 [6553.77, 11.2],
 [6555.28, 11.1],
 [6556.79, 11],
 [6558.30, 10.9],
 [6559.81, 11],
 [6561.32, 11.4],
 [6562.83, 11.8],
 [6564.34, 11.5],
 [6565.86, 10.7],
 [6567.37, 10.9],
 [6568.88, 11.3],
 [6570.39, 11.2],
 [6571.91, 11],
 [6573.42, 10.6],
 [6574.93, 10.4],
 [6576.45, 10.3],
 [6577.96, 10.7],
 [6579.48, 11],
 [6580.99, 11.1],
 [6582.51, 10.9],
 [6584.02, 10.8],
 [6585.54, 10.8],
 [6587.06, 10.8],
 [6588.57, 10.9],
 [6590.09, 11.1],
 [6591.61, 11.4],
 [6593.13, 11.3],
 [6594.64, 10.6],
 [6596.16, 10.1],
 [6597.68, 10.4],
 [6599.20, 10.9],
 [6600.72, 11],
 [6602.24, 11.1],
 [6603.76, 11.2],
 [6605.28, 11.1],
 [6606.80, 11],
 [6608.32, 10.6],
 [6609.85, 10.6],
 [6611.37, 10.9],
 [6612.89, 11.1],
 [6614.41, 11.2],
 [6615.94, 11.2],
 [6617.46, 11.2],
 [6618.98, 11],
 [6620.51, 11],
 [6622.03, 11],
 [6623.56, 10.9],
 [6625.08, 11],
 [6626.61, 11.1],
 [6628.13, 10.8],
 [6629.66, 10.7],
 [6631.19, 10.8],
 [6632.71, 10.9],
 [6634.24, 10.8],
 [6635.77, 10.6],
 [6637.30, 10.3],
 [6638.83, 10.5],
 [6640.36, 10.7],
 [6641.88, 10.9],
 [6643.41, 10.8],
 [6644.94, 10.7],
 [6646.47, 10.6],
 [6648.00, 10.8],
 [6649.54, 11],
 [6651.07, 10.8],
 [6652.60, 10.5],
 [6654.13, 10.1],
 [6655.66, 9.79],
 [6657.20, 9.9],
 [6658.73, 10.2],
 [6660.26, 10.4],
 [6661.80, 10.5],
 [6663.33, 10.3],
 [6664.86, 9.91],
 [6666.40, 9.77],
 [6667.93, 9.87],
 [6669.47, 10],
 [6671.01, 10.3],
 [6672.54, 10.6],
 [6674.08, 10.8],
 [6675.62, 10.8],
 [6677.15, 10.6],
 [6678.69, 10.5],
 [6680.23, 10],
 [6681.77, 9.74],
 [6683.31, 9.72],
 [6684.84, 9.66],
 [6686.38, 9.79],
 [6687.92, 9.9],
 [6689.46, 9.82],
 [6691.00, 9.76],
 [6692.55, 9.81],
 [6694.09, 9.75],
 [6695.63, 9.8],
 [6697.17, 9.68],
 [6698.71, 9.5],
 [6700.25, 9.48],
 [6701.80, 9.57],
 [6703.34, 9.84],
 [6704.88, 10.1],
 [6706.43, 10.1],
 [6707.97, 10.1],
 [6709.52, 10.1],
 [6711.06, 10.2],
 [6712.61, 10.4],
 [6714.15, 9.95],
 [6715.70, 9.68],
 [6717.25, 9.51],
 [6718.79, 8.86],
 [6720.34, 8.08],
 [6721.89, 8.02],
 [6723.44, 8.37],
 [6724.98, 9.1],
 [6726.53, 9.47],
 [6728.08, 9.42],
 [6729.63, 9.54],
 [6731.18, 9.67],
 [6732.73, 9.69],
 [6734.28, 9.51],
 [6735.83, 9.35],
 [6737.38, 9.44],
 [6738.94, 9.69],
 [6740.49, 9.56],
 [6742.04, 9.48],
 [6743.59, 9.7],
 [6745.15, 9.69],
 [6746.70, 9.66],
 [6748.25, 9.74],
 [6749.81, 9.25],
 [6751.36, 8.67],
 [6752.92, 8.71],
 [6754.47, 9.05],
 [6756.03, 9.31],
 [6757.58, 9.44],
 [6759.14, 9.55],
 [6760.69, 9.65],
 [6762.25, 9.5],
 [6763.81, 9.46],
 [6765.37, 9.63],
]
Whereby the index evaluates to -1.6 angstrom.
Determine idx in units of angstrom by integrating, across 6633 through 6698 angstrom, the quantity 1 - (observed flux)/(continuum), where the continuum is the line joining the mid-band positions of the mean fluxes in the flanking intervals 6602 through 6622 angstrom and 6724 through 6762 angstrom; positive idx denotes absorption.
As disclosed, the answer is 0.7 angstrom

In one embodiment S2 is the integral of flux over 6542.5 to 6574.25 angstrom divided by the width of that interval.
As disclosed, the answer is 11.2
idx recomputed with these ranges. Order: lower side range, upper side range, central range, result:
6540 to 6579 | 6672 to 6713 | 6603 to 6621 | -0.5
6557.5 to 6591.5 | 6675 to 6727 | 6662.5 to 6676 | -0.3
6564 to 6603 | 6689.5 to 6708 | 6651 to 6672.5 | -0.1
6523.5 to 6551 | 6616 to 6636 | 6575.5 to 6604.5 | 0.7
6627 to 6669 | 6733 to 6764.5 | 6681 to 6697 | 0.4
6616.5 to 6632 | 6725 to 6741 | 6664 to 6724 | 1.3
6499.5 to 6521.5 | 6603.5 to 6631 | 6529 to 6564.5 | -1.6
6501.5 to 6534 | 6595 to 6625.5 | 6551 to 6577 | -0.1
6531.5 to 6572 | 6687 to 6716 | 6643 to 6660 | -0.2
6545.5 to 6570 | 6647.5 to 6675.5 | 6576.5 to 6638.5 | -0.7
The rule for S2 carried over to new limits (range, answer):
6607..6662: 10.7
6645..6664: 10.4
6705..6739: 9.47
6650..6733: 9.85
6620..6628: 11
